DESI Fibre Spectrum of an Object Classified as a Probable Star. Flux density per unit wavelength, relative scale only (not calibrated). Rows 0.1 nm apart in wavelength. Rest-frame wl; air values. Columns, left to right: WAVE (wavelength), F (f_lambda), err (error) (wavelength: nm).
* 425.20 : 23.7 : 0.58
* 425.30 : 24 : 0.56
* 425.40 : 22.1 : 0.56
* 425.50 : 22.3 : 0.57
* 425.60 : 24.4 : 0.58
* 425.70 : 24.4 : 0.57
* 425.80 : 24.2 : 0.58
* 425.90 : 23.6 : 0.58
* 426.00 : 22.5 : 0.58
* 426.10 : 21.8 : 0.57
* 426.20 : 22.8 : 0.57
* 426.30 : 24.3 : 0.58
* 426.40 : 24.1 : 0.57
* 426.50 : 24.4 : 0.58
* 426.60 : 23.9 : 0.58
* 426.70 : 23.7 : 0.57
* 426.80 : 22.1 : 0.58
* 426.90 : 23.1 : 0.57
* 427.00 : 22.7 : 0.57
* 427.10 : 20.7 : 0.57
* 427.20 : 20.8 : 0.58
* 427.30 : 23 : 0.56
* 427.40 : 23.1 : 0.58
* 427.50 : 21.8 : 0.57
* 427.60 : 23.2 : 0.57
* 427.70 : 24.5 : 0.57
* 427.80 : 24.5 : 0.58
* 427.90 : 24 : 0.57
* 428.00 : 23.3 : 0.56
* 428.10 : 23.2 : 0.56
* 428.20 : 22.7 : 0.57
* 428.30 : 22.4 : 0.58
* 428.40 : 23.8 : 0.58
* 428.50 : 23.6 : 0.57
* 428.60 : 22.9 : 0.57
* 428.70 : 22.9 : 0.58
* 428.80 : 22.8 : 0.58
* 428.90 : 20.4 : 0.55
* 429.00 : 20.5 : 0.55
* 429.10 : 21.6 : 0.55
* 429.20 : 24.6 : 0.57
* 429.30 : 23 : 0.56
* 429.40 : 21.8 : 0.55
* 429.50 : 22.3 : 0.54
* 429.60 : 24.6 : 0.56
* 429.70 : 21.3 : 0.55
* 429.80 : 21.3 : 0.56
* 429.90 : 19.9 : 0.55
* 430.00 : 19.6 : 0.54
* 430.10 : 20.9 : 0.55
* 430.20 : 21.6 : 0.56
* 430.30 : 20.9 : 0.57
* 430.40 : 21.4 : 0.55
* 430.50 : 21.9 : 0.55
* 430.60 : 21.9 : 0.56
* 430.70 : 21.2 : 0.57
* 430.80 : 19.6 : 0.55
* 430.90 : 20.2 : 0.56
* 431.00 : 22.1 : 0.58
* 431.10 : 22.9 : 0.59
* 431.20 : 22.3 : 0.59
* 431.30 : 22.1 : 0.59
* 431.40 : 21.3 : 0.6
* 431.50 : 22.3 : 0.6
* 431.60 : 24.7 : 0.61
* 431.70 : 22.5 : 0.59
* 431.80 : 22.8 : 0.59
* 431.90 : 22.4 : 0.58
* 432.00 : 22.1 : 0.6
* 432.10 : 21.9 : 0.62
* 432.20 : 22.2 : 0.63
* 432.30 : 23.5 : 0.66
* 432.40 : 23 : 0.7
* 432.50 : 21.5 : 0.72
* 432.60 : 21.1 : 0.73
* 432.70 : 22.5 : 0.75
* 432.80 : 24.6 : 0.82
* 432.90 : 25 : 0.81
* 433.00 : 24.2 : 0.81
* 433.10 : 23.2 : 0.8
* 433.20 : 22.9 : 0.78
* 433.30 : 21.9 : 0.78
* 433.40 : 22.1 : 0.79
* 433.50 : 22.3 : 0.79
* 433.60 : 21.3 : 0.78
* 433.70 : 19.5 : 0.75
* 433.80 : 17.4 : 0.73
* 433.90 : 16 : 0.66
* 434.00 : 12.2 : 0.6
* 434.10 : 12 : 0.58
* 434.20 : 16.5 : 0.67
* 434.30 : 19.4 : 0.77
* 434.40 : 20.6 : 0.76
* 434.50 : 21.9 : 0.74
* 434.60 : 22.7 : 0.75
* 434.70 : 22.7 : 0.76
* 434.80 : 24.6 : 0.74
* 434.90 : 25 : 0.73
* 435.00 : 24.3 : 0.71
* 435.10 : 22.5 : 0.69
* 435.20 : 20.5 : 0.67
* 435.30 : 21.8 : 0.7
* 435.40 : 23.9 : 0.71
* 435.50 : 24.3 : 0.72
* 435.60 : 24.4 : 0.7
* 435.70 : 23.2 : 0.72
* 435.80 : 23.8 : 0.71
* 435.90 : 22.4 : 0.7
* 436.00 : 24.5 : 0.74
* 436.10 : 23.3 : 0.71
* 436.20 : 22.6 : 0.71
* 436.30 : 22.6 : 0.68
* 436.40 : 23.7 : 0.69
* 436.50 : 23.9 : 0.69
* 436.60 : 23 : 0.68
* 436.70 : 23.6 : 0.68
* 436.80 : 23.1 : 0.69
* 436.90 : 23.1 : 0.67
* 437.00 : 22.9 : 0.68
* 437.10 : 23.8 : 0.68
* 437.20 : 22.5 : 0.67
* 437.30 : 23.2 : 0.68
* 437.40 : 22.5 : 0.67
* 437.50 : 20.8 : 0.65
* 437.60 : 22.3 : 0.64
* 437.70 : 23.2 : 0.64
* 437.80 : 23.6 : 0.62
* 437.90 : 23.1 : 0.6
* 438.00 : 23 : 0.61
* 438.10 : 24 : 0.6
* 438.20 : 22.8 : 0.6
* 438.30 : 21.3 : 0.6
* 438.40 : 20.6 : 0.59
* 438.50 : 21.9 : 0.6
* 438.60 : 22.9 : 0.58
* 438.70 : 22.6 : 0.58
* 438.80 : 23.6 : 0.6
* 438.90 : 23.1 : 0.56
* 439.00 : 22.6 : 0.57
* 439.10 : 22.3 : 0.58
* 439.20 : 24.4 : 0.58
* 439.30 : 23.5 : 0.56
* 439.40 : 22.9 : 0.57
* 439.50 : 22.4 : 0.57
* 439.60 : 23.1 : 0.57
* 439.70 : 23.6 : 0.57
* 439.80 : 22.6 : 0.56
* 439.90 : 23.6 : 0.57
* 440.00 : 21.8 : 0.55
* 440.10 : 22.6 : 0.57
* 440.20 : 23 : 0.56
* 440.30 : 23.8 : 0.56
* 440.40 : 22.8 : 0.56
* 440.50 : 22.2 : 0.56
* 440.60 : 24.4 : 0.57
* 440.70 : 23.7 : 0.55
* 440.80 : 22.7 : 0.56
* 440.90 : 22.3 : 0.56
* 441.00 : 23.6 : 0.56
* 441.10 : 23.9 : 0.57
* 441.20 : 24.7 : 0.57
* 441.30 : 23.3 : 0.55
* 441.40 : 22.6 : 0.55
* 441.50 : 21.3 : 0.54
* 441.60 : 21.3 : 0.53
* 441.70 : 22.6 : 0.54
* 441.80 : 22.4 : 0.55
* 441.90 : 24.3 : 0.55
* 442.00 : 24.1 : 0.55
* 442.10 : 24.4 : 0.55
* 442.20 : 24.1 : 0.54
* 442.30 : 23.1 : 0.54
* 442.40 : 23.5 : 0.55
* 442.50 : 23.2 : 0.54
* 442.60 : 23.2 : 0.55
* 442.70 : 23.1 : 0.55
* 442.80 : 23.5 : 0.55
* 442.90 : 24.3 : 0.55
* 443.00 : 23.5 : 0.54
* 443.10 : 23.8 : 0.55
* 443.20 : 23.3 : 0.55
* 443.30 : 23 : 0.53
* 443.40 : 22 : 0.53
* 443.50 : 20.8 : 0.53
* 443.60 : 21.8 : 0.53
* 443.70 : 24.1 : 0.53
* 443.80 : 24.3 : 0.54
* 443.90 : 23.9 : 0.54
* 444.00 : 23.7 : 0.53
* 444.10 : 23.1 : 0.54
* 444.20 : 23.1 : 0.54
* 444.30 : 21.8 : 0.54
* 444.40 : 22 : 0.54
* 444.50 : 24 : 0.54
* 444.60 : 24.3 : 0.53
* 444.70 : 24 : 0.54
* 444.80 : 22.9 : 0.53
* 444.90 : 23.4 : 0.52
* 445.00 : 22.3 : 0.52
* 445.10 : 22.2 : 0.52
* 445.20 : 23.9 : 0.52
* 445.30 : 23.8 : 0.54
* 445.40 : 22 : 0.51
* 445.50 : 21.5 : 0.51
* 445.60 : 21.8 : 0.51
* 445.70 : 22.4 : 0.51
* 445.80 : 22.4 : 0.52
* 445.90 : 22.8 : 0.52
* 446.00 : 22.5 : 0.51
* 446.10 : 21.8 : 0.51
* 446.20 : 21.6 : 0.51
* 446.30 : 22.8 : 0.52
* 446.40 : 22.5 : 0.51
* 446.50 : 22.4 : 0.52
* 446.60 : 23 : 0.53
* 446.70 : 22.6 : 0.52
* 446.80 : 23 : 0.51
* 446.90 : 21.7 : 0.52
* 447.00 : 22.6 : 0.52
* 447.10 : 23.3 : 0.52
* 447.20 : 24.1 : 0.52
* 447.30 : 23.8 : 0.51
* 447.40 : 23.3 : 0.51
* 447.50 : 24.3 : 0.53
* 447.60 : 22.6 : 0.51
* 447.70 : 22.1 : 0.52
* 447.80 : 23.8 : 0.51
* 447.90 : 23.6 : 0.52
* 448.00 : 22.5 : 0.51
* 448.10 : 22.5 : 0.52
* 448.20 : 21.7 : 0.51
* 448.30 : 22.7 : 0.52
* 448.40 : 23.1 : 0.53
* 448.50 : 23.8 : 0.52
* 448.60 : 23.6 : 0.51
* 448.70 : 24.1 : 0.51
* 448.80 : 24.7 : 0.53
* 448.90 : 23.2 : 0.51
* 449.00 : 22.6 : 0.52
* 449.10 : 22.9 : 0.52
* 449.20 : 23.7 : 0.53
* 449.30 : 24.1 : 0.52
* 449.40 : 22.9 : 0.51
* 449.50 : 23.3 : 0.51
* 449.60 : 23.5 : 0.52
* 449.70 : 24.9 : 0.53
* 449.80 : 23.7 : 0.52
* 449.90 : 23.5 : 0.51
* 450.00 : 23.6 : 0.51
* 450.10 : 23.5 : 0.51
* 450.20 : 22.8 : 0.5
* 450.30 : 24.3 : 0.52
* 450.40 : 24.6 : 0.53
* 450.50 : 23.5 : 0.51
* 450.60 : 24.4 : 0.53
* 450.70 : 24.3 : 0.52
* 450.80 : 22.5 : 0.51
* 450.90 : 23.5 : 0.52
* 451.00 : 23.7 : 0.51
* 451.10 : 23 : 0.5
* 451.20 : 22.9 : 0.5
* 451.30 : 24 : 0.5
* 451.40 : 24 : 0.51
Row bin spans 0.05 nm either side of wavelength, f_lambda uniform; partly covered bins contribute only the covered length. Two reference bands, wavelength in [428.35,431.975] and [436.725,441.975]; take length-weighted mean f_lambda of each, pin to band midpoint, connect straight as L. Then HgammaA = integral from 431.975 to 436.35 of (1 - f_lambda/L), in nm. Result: 0.11 nm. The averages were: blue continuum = 22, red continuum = 22.9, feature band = 21.8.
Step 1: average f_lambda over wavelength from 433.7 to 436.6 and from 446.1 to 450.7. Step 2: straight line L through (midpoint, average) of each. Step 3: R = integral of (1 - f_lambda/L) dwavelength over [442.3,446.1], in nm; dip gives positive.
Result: -0.048 nm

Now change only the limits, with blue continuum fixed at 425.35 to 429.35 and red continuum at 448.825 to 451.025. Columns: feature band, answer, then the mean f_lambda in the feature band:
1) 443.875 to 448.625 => 0.13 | 22.9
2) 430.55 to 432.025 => 0.07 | 22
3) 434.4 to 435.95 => 0.01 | 23.1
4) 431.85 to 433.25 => 0.02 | 22.9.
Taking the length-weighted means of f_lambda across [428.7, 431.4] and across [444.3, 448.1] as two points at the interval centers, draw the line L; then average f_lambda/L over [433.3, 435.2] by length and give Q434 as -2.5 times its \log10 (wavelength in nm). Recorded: 0.09 mag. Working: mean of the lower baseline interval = 21.7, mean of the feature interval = 20.2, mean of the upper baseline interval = 22.8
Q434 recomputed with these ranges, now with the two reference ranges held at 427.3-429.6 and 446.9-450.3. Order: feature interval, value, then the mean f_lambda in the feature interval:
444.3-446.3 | 0.03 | 22.7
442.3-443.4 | -0.01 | 23.4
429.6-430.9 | 0.09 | 21.1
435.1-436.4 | 0.00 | 23.1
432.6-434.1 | 0.11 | 20.8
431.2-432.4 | 0.02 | 22.5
